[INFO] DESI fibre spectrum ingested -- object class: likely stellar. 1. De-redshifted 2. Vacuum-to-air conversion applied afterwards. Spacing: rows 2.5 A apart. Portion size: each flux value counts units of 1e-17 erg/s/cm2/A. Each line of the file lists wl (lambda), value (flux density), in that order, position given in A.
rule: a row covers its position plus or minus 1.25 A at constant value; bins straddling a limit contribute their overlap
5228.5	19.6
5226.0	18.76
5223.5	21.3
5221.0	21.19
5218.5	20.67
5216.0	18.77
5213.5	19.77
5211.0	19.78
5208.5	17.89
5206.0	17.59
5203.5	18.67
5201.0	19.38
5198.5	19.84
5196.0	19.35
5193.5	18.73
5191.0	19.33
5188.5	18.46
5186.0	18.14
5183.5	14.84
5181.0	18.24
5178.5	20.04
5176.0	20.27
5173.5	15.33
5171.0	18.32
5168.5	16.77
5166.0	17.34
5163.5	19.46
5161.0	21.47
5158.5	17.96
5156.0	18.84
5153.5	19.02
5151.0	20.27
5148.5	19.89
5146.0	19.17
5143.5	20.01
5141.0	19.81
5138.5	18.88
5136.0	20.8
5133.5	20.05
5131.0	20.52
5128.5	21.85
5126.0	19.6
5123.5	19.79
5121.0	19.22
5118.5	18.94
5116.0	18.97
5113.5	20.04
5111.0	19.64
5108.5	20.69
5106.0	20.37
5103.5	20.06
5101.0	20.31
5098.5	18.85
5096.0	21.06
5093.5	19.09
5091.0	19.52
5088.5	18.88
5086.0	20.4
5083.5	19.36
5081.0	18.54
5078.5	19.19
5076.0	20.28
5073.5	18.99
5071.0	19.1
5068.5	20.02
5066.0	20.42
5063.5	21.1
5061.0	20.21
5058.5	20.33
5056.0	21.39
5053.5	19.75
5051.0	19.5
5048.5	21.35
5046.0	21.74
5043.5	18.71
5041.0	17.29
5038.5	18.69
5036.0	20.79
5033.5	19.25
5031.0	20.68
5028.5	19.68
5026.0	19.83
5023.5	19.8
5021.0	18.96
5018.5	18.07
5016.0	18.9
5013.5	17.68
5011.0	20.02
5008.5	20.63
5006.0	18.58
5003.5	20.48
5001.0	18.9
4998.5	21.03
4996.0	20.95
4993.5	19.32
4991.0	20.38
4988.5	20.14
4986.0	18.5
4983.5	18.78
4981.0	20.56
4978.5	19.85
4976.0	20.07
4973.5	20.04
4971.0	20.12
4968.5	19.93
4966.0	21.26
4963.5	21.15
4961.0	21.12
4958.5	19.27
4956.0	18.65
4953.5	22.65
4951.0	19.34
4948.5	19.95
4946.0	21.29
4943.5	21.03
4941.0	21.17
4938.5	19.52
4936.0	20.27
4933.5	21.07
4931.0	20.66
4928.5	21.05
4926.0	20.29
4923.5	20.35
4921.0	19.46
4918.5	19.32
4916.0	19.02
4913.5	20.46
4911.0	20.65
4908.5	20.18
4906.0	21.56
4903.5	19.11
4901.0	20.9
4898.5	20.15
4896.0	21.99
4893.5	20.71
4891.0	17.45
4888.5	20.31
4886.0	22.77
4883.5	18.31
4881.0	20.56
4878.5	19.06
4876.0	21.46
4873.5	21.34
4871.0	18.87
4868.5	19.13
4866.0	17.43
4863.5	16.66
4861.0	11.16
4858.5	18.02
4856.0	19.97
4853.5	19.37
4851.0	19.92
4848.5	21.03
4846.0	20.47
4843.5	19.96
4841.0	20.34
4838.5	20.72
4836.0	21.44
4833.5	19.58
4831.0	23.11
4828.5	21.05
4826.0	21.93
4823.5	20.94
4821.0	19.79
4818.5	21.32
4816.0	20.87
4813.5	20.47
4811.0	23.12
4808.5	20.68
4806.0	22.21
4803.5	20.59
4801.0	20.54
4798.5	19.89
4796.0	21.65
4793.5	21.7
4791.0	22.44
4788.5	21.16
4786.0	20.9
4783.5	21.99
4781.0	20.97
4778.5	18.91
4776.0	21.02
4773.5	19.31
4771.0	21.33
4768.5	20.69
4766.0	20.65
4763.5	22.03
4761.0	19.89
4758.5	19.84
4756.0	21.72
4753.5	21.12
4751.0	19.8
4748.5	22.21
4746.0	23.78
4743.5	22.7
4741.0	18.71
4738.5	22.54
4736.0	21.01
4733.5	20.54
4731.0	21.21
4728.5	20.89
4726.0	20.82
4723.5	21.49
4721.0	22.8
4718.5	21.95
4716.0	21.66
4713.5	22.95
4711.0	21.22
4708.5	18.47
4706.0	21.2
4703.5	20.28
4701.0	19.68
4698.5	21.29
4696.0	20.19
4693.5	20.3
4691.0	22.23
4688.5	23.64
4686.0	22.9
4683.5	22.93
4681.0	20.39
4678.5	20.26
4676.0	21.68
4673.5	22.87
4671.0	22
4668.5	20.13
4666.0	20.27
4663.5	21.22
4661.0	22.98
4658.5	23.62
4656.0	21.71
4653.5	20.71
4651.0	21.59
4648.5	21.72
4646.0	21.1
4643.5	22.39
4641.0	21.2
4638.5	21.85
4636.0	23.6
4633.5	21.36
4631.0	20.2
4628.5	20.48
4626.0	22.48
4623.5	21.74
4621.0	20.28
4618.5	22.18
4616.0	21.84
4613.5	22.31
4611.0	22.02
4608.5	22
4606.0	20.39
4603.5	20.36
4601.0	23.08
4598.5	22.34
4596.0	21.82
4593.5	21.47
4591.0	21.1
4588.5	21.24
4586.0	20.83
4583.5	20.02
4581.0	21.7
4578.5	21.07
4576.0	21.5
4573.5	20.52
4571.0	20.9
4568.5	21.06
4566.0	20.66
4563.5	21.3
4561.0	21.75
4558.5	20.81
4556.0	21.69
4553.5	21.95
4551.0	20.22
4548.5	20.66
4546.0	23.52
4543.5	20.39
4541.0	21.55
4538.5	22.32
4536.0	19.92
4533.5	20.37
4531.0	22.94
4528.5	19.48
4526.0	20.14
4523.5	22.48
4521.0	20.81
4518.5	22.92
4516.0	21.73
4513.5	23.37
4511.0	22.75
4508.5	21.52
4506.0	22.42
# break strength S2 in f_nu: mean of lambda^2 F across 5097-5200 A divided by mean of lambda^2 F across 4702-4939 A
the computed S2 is 1.1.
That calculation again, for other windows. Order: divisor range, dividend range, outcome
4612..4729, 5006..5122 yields 1.08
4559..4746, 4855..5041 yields 1.05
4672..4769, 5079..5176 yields 1.08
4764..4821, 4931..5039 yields 1.03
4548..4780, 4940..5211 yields 1.09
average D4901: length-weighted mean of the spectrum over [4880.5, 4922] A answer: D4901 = 20.2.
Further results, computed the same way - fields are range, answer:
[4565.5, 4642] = 21.4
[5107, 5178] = 19.4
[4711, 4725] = 22.1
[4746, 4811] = 21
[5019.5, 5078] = 19.9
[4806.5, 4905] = 20.1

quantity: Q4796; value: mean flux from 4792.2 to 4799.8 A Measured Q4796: 21.1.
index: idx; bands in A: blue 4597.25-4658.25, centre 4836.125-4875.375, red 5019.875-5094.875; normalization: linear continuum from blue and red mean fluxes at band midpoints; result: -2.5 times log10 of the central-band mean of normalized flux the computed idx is 0.087 mag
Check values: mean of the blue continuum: 21.7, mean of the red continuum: 19.8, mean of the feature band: 19.1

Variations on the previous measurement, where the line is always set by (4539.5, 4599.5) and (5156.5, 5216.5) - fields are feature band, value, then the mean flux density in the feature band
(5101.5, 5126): -0.05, 19.8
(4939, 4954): -0.06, 20.7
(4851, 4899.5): 0.04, 19.2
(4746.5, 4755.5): -0.04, 21.3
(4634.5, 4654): -0.04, 21.8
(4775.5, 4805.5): -0.04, 21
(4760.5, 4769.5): -0.03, 20.9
